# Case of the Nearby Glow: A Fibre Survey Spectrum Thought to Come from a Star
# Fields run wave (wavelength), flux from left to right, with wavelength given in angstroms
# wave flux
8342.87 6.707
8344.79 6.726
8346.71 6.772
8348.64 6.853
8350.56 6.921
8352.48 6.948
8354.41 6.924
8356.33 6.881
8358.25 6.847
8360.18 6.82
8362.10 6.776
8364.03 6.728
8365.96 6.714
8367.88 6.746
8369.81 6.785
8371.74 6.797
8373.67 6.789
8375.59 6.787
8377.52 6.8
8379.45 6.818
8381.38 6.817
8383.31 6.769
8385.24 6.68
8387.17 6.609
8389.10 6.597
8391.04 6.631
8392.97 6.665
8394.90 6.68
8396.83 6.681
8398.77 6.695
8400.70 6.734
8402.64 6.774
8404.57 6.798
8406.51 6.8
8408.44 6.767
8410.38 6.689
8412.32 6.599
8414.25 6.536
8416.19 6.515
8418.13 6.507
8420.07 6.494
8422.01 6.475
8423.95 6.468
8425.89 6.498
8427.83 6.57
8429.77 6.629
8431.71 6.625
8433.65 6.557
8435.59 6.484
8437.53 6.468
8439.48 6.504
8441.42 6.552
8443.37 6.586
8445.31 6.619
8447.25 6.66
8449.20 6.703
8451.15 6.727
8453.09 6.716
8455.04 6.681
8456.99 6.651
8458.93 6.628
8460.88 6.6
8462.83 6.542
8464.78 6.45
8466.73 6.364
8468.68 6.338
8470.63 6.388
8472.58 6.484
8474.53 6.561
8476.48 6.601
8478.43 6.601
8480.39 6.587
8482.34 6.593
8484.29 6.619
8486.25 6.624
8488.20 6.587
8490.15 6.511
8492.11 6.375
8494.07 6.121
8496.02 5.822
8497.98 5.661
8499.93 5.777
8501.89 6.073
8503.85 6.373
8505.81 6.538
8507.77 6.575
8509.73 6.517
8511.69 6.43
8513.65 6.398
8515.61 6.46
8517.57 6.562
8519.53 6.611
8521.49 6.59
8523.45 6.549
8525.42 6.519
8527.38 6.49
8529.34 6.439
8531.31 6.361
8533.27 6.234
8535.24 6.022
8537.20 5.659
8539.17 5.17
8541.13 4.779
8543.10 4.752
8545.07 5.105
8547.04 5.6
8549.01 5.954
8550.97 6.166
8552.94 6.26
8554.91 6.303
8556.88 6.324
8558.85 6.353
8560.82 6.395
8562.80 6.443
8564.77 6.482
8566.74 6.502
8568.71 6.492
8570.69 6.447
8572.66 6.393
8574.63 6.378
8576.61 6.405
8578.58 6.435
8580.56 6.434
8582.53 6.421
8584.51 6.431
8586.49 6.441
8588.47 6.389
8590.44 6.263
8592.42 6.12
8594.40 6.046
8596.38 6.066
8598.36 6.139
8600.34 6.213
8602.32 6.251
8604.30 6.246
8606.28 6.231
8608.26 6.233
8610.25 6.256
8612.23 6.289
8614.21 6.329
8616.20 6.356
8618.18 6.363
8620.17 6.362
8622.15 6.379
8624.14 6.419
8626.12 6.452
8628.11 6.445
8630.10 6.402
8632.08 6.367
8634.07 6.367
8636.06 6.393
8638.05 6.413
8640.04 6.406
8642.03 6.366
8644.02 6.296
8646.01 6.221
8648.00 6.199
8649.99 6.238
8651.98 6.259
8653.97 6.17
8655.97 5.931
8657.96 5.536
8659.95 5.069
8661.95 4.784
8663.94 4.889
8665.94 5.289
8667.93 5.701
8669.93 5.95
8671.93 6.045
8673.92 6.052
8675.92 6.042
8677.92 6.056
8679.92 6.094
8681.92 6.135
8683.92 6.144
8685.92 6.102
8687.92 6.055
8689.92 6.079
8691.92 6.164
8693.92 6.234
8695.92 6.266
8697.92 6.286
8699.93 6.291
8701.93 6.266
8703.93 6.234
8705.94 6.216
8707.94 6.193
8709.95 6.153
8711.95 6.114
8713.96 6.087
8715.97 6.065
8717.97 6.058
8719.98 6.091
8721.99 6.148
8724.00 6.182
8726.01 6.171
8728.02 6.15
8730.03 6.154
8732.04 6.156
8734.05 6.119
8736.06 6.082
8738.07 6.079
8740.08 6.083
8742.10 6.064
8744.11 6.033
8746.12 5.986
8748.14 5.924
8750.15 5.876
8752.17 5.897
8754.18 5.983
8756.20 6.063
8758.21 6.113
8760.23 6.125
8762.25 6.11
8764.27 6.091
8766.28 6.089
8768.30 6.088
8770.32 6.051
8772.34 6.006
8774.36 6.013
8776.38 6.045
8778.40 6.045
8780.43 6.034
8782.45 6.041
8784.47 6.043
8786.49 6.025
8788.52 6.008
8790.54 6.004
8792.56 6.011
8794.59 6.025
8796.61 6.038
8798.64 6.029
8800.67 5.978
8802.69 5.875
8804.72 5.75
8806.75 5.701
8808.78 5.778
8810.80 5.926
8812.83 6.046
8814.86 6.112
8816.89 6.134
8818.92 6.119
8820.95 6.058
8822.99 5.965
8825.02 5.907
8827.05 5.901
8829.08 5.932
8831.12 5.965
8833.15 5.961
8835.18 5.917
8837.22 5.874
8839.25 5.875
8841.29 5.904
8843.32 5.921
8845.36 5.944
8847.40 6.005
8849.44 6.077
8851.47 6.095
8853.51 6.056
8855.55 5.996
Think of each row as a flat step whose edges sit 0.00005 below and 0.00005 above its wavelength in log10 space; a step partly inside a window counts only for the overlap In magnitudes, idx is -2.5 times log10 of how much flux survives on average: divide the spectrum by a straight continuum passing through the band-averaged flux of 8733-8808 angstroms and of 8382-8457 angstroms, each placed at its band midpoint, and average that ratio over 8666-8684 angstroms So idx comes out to 0.04 mag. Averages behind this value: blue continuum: 6.63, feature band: 5.98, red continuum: 6.01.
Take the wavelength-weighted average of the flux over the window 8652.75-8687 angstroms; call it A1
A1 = 5.77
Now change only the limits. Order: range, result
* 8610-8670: 6.09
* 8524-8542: 5.99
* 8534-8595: 6.11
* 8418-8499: 6.51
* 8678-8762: 6.11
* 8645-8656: 6.19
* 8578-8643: 6.32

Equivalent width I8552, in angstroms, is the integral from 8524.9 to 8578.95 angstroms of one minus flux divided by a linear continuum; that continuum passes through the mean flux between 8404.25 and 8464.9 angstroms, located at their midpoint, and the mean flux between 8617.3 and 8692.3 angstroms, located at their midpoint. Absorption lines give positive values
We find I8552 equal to 1.9 angstroms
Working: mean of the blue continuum 6.6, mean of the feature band 6.1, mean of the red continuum 6.07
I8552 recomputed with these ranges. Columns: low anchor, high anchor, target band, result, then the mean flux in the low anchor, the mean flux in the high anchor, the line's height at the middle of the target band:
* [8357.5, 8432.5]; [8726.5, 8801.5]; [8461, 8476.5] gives 0.22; 6.68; 6.05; 6.56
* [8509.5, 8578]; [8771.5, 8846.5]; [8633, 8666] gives 0.81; 6.19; 5.97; 6.1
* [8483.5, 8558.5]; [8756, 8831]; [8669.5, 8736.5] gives -0.91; 6.16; 6.01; 6.06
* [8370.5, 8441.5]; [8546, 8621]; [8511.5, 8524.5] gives -0.19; 6.65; 6.29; 6.42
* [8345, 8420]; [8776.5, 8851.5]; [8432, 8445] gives 0.21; 6.74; 5.97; 6.64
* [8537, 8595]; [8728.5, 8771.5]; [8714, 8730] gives -0.15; 6.12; 6.06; 6.07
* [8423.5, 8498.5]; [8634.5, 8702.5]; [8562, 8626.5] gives -1.49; 6.51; 6.01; 6.19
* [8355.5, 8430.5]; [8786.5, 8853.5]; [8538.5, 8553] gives 2.26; 6.69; 5.97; 6.43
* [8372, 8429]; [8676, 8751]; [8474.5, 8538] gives 1.04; 6.66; 6.12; 6.48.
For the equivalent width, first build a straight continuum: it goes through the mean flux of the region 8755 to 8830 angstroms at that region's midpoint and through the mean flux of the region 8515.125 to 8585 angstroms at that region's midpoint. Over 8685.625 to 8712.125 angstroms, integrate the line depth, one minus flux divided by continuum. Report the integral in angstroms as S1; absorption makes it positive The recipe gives -0.5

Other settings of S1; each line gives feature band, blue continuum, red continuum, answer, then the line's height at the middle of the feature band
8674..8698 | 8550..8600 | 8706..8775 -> 0.1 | 6.16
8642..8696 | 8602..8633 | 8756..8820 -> 2.7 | 6.24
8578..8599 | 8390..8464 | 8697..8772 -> 0.2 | 6.35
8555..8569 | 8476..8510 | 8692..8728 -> -0.3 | 6.3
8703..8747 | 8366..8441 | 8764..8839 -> 0.0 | 6.12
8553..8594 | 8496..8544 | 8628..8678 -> -2.1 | 6.08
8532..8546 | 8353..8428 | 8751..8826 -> 2.2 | 6.44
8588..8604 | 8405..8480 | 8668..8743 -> 0.3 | 6.31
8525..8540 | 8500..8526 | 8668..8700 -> 0.7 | 6.41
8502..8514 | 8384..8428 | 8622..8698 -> -0.1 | 6.4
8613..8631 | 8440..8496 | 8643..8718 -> -0.7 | 6.15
